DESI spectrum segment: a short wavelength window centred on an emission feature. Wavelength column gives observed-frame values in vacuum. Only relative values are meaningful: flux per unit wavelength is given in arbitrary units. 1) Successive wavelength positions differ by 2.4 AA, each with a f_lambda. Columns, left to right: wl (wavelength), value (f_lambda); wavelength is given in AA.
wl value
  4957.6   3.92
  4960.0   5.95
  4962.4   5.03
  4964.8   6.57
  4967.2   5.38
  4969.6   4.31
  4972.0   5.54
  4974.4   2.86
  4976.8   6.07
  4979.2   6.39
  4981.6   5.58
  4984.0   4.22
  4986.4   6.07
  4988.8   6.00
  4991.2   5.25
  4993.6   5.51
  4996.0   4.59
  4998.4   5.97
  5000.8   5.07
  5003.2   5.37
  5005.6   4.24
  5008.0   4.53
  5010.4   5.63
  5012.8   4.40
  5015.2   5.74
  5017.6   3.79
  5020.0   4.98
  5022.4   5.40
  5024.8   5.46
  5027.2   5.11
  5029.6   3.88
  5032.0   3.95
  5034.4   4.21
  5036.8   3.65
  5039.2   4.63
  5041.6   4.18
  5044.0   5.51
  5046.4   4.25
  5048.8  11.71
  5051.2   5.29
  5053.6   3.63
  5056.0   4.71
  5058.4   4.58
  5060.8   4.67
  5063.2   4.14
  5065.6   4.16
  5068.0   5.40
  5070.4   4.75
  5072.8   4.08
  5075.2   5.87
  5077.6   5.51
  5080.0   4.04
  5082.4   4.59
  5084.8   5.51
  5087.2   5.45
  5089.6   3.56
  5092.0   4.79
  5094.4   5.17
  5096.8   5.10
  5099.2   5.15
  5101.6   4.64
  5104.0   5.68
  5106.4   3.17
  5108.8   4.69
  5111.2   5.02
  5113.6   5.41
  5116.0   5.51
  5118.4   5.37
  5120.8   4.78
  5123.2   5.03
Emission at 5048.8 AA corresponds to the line Hgamma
